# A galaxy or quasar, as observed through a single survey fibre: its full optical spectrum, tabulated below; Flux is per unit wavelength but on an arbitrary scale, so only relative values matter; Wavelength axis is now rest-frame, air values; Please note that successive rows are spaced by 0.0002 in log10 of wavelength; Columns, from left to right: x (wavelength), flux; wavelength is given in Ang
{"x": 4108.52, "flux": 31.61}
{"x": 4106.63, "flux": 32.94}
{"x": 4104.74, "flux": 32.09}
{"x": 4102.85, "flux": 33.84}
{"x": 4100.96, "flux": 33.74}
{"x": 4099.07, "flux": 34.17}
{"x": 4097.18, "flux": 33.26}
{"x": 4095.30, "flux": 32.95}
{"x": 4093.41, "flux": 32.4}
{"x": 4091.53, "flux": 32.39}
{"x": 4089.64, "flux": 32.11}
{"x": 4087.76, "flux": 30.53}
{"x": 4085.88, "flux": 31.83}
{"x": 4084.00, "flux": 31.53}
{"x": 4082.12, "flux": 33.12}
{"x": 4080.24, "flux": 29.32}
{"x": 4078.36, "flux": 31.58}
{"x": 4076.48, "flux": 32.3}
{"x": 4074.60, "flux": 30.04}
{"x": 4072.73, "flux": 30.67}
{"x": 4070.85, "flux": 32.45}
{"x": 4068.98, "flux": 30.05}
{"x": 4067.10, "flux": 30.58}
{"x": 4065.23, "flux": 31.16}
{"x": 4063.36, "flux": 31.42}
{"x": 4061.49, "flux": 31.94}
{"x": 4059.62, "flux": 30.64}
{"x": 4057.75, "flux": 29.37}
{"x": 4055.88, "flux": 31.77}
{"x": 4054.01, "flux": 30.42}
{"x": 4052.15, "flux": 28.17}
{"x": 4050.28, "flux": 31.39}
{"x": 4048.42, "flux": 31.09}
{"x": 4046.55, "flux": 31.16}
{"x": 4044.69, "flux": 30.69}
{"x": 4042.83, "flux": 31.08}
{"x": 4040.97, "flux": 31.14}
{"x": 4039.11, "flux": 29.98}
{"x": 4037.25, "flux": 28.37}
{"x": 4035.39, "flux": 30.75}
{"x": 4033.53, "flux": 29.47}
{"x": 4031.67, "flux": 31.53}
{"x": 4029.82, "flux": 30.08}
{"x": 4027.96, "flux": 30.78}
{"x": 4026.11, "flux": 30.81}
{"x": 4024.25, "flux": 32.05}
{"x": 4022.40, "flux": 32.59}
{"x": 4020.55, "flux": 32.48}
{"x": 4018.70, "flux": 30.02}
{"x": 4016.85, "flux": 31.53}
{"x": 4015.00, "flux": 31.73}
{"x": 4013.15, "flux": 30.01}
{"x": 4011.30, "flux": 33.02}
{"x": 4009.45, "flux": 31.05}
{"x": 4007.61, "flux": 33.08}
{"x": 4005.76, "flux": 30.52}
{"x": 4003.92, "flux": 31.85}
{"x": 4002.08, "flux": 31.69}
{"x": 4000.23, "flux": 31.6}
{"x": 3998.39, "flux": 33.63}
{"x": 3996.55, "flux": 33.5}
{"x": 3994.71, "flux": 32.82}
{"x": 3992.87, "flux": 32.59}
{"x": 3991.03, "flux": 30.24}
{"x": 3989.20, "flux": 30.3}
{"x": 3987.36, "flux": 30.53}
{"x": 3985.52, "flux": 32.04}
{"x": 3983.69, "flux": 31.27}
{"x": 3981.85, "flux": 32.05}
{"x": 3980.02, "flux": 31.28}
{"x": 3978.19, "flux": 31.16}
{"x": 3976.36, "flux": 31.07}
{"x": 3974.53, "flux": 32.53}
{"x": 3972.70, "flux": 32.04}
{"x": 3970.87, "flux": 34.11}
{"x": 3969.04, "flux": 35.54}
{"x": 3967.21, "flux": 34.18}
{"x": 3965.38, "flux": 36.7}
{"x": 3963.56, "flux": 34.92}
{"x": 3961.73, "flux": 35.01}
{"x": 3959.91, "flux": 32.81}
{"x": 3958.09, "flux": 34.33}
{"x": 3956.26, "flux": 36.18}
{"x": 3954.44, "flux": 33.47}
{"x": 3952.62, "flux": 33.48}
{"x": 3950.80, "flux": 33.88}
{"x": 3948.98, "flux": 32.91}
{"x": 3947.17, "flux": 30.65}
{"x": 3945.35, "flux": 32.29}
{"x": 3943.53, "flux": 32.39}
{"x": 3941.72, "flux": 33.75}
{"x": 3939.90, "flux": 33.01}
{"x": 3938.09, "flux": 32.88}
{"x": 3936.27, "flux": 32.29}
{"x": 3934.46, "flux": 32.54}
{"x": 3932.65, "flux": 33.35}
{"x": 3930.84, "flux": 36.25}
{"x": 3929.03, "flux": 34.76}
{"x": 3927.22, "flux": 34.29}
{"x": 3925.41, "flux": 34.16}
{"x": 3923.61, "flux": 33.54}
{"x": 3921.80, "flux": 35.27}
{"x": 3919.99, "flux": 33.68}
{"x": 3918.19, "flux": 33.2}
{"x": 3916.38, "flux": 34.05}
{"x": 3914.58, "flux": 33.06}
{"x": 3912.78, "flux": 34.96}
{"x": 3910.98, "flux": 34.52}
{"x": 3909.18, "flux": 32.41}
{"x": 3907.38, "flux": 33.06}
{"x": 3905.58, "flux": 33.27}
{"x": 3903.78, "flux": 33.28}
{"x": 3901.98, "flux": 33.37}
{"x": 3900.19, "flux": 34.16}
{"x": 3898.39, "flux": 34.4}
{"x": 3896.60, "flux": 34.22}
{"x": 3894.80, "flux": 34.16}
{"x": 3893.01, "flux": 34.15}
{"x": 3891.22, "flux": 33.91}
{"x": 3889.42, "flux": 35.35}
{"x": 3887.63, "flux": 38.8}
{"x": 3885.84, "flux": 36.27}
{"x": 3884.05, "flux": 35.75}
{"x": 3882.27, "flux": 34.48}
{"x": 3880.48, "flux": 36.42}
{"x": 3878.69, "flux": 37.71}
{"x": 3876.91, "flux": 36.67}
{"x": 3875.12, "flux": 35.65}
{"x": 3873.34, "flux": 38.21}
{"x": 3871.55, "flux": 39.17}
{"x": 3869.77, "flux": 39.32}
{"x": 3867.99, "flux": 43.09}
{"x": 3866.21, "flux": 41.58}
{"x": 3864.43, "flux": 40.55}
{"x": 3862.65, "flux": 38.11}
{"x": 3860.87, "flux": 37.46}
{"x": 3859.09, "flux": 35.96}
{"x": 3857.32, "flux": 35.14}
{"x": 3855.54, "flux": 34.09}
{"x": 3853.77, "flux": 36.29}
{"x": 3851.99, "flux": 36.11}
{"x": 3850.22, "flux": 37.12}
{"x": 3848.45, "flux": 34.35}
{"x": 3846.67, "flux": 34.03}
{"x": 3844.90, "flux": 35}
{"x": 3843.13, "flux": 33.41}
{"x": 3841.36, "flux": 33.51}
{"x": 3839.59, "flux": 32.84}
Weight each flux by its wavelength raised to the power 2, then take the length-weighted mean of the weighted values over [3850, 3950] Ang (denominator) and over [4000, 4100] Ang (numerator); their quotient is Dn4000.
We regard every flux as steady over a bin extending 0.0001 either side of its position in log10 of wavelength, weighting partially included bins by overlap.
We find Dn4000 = 1.0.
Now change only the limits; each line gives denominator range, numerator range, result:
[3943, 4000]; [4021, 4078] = 0.97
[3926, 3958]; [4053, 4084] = 0.99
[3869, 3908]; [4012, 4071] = 0.94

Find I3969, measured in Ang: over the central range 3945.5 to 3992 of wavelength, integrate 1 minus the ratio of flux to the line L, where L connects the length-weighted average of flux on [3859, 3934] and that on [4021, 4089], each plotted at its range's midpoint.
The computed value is 0.8 Ang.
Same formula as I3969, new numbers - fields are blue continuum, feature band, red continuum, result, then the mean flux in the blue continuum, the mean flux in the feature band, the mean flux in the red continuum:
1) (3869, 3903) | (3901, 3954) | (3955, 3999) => 1.6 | 35.9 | 33.5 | 32.9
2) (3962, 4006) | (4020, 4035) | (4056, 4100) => 0.4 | 32.5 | 31.2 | 31.6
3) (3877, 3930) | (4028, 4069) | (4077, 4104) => 2.8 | 34.5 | 30.6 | 32.3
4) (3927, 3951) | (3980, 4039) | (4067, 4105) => 2.2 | 33.2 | 31.4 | 32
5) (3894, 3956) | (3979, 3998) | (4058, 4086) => 0.5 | 33.6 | 31.7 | 31.2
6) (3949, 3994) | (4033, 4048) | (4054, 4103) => 0.8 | 33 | 30.4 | 31.7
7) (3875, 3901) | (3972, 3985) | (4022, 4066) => 0.4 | 35.5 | 31.7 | 30.7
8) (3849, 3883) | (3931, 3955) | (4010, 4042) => 1.0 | 37.5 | 32.9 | 31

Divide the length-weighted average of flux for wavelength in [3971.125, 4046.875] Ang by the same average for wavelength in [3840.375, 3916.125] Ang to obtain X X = 0.88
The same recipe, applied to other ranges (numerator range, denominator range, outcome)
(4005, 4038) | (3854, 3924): 0.87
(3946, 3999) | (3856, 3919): 0.92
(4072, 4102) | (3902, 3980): 0.95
